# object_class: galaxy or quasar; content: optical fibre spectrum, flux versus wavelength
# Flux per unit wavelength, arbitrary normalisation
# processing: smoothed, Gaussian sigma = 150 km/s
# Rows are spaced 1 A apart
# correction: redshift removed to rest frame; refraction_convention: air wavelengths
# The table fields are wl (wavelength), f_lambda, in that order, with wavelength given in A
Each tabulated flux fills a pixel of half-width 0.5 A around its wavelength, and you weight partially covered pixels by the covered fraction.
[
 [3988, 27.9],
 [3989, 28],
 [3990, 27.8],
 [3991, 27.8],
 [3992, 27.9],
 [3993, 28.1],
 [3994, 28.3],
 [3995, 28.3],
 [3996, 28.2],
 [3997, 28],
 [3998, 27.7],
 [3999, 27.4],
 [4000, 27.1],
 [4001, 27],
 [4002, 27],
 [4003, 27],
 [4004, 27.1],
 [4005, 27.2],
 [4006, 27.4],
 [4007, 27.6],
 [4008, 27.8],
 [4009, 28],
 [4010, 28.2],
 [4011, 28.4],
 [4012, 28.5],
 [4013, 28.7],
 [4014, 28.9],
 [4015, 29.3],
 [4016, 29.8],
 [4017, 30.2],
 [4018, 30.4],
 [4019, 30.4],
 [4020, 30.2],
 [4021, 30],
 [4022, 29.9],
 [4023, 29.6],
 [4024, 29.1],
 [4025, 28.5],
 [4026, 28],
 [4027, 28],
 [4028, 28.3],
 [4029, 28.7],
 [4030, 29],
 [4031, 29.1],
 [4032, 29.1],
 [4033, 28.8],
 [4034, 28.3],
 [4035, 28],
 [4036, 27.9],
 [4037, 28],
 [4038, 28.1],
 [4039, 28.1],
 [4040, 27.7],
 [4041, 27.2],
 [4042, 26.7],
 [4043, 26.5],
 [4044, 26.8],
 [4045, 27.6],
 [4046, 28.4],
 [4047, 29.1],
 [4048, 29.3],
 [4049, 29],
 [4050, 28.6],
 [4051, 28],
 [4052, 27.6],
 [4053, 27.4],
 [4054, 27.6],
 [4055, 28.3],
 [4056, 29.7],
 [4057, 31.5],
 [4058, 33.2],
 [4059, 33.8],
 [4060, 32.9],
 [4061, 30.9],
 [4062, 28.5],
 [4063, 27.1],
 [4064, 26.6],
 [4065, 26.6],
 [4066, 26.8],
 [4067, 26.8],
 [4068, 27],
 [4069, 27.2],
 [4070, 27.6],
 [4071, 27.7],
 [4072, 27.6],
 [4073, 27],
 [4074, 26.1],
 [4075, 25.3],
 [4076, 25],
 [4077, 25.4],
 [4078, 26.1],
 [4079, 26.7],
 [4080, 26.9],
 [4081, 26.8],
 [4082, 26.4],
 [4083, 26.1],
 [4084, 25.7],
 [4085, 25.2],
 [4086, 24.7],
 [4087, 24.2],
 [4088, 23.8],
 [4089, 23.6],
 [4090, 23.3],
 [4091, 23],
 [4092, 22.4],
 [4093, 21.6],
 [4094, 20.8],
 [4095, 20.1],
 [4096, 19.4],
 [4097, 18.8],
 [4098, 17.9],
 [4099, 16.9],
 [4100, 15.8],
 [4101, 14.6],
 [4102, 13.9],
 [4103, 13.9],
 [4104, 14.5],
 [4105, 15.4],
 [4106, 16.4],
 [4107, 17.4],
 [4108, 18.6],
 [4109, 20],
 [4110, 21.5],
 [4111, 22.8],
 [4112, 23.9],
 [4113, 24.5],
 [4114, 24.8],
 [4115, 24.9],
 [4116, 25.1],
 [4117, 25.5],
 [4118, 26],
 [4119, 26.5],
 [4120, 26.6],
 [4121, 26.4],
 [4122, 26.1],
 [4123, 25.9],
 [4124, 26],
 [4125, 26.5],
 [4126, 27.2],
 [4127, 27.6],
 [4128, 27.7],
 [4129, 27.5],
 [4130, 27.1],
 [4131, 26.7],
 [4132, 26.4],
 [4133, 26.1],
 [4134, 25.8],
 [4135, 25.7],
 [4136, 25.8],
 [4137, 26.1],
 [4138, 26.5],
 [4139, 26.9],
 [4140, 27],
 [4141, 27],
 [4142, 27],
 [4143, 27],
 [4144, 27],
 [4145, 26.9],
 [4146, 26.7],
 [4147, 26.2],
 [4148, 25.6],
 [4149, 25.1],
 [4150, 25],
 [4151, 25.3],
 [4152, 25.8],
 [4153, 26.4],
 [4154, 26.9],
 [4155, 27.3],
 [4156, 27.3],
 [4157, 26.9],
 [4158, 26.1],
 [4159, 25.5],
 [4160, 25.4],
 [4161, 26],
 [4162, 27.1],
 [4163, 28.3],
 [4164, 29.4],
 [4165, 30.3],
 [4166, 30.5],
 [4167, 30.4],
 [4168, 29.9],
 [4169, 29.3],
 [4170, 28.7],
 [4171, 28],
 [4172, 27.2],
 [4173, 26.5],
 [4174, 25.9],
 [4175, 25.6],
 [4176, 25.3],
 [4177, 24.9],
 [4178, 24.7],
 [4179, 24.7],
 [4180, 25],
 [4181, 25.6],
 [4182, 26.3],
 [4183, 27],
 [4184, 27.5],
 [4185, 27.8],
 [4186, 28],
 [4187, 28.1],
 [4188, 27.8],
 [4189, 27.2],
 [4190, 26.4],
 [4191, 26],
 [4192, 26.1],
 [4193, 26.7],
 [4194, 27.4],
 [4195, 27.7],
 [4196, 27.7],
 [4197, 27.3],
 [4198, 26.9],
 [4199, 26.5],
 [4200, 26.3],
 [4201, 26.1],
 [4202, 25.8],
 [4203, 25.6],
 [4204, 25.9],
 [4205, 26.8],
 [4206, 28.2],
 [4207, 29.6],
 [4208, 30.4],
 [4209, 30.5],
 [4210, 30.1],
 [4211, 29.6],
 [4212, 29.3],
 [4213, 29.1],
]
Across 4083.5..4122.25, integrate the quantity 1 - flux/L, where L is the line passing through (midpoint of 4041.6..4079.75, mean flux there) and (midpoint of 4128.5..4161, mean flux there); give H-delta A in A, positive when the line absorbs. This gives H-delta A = 8.2 A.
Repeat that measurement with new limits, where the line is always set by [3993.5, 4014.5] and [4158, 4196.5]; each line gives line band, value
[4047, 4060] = -0.9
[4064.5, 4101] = 4.5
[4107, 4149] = 2.6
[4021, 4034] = -0.5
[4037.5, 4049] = -0.1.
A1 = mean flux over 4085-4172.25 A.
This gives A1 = 24.5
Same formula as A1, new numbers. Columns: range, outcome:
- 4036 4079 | 28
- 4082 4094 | 23.9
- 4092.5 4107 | 17.2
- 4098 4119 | 19.9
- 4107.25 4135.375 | 25.3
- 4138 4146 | 26.9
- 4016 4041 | 28.9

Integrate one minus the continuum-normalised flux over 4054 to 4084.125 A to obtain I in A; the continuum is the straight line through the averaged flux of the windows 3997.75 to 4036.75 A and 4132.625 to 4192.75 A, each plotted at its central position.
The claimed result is 0.1 A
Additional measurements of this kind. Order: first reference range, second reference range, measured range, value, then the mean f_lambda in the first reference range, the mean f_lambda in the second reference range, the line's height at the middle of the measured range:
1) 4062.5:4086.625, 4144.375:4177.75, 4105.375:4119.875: 2.1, 26.4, 27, 26.7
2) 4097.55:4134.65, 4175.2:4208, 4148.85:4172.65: -2.2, 22.7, 26.7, 25.1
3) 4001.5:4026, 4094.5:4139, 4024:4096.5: -2.8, 28.7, 22.8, 26.1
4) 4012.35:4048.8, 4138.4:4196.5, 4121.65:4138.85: 0.5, 28.7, 26.9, 27.4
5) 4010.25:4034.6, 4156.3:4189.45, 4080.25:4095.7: 2.4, 29.1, 27.2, 28.3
